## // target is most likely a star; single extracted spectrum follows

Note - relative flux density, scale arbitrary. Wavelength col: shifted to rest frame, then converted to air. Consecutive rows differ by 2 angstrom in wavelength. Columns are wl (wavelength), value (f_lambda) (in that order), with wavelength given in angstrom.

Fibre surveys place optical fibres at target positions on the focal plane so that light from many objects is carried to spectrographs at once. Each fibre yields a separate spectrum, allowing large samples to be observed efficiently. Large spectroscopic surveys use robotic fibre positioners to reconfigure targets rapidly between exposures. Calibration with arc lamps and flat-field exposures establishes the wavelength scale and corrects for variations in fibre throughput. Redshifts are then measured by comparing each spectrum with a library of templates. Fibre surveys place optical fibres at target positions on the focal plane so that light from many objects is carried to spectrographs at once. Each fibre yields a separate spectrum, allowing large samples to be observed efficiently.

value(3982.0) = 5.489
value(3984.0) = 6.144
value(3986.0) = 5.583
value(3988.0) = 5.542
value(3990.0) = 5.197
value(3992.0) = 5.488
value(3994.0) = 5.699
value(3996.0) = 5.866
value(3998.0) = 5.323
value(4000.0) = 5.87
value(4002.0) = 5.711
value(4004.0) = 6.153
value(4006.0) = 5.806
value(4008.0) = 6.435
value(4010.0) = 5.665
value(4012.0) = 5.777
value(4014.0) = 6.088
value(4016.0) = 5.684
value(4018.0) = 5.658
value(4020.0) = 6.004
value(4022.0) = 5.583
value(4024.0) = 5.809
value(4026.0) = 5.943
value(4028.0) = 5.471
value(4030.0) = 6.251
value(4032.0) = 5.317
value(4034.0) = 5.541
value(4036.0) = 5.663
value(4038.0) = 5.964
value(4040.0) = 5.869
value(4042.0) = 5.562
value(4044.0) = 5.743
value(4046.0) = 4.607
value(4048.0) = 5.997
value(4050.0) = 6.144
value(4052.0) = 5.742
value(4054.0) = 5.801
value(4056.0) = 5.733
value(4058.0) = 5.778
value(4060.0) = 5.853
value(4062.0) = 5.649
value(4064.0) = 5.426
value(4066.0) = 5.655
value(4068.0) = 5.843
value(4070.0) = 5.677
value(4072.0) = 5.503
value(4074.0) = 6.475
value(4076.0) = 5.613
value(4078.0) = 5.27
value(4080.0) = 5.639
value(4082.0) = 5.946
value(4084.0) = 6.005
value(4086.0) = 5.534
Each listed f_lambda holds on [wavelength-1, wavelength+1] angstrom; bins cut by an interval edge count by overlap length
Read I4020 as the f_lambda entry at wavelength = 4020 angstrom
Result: 6.004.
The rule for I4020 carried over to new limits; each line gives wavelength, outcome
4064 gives 5.426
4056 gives 5.733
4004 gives 6.153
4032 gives 5.317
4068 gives 5.843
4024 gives 5.809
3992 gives 5.488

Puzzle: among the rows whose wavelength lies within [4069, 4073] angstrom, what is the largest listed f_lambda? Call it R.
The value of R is 5.677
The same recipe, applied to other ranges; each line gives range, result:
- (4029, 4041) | 6.251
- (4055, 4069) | 5.853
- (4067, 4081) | 6.475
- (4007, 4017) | 6.435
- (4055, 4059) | 5.778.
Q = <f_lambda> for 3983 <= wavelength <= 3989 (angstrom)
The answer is 5.76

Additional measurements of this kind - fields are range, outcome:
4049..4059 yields 5.84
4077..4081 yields 5.45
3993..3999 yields 5.63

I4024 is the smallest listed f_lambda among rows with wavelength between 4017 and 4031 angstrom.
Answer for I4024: 5.471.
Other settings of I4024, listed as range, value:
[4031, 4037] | 5.317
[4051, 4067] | 5.426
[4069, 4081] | 5.27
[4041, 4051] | 4.607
